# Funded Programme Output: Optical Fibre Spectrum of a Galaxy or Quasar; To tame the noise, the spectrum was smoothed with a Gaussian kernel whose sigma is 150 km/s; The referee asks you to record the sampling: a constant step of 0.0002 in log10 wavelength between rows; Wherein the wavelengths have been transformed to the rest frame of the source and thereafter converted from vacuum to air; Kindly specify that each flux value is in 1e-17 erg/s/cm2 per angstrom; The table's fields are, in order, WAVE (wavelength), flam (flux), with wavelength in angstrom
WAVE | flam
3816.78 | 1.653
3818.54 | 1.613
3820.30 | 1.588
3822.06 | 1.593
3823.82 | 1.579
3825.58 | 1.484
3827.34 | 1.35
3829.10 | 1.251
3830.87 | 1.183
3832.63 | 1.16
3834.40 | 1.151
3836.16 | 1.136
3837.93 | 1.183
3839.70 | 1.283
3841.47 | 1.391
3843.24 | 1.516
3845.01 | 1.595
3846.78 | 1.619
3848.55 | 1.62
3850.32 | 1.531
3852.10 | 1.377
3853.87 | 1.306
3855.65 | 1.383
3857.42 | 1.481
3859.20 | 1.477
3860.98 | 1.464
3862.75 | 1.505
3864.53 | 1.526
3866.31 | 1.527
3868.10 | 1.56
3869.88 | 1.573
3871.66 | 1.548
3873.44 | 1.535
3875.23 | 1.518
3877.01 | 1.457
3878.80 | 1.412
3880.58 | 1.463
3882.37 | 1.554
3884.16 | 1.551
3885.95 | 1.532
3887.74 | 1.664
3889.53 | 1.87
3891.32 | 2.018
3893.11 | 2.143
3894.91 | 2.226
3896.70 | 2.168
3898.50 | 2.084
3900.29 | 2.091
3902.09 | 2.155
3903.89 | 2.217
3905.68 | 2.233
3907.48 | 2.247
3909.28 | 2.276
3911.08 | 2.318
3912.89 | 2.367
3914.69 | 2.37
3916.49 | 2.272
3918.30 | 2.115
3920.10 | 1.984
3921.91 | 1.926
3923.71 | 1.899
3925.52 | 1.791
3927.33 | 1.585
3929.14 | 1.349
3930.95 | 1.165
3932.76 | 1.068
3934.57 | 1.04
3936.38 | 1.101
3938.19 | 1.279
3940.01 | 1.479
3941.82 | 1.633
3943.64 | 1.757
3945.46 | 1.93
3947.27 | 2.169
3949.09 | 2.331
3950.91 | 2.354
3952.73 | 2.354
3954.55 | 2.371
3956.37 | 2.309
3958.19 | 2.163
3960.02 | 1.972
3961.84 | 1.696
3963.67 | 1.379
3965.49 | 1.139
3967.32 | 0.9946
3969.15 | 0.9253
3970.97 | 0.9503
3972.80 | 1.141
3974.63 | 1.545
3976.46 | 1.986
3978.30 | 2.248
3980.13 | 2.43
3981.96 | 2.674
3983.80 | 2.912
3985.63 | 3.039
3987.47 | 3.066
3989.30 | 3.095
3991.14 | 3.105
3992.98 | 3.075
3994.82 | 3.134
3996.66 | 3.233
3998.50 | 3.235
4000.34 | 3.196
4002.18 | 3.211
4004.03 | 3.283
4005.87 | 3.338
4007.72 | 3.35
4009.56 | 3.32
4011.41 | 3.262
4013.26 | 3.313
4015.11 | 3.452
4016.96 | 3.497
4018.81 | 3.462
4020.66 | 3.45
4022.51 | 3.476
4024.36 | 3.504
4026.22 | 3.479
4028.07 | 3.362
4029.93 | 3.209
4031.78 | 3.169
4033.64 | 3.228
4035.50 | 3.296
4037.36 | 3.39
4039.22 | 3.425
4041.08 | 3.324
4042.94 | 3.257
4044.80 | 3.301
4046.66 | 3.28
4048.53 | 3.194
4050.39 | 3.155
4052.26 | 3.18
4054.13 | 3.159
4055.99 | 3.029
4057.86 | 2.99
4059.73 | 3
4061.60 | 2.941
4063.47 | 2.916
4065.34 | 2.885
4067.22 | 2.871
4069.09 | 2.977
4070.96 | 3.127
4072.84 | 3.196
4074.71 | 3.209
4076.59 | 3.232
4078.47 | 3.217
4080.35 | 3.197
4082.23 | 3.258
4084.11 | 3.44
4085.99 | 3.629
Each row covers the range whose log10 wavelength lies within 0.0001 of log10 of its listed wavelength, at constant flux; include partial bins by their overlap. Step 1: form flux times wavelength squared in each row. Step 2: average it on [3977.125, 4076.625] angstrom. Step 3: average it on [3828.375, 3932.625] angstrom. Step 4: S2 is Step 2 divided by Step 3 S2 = 2.02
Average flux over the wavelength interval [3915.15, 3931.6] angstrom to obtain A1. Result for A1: 1.81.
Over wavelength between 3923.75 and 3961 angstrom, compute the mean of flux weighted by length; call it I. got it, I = 1.76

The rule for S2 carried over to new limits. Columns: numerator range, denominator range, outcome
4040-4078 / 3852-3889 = 2.28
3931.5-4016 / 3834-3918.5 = 1.41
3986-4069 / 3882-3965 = 1.79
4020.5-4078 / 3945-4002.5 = 1.45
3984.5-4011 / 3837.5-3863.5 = 2.37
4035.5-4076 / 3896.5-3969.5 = 1.80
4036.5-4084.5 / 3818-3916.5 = 2.09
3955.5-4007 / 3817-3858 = 1.82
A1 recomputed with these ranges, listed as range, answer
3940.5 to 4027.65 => 2.58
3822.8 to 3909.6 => 1.61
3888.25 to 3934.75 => 1.97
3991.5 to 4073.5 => 3.23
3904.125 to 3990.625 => 1.93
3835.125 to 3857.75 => 1.41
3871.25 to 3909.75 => 1.86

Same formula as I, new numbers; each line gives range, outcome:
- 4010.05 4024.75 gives 3.42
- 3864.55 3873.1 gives 1.55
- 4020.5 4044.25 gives 3.35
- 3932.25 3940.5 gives 1.19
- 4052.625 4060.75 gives 3.05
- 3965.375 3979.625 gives 1.41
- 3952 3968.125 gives 1.82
